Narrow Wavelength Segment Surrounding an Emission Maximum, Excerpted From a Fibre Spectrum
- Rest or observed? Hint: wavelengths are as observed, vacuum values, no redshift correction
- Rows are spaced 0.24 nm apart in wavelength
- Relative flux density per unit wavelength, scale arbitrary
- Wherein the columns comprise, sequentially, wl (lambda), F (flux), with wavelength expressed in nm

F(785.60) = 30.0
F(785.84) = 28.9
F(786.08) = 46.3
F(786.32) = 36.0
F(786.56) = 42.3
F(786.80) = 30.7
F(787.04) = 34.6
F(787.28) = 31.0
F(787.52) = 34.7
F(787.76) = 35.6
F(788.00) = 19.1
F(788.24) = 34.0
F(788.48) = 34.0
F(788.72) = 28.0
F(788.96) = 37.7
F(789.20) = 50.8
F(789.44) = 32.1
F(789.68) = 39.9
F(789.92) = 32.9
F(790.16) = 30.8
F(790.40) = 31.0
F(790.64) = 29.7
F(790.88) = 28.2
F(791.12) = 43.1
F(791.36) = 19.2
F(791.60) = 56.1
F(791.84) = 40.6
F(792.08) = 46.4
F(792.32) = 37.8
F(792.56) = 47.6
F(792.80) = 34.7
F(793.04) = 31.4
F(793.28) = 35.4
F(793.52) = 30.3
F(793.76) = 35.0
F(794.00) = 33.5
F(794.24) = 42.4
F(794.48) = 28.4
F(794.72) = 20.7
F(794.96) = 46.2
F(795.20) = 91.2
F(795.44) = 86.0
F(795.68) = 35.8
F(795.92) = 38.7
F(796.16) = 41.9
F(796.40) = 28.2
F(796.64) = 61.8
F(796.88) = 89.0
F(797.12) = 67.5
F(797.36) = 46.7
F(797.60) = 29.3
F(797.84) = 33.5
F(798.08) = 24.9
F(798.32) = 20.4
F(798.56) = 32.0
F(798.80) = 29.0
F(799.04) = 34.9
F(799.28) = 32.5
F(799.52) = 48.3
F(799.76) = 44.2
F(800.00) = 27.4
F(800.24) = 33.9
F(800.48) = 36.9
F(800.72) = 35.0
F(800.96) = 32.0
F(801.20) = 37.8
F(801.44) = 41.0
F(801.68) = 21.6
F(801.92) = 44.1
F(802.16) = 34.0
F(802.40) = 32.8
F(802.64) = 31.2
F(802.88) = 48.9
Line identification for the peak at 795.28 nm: [S II] 6716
